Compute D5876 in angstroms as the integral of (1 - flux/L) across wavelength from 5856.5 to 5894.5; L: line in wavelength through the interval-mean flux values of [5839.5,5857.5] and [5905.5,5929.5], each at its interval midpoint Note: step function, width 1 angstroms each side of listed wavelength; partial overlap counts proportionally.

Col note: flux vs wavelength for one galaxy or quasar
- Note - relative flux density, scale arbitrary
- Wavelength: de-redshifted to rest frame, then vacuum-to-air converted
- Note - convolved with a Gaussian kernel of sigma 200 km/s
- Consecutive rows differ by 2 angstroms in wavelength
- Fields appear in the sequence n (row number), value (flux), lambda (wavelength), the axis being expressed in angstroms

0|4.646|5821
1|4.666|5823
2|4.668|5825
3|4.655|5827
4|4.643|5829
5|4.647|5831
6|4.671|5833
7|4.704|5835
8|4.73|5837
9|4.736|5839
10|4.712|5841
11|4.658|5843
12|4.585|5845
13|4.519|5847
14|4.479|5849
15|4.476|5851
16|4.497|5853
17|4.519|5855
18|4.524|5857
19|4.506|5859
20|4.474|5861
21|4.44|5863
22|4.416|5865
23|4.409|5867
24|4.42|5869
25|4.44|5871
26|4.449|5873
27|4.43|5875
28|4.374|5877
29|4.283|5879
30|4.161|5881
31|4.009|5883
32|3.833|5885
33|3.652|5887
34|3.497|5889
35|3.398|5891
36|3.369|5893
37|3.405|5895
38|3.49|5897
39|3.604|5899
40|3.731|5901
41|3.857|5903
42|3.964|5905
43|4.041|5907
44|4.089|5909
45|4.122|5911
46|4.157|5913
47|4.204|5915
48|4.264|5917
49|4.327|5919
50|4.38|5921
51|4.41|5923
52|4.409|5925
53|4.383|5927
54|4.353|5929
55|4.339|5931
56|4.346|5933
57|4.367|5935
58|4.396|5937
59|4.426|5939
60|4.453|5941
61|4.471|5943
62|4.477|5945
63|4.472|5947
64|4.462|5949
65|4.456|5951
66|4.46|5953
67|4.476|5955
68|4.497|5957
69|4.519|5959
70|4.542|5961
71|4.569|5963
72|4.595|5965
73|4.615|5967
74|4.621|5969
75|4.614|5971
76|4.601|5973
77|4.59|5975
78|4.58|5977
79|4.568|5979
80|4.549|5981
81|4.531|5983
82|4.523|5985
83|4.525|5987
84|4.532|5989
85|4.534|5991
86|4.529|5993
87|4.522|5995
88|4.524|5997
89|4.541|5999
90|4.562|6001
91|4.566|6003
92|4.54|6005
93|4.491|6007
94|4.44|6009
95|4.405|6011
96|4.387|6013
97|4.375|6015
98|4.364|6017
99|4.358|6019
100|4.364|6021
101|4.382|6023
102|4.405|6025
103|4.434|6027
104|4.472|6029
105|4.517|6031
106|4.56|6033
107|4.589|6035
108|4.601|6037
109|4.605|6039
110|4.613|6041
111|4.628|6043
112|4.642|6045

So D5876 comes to 2.5 angstroms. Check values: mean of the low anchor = 4.56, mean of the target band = 4.15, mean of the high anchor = 4.25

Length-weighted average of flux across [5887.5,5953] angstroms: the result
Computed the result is 4.13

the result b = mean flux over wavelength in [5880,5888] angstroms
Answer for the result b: 3.91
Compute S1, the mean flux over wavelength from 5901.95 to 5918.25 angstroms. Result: 4.09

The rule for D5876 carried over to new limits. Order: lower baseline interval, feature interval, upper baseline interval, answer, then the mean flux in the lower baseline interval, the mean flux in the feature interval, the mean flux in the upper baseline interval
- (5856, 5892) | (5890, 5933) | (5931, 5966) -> 3.2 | 4.21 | 4.02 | 4.47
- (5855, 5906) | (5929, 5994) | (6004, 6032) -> -3.5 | 4.05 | 4.5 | 4.42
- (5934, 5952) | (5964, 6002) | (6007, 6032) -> -1.2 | 4.44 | 4.56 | 4.41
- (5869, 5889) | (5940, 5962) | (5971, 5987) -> -0.1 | 4.16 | 4.48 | 4.56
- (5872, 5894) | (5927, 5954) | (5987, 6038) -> -1.5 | 3.95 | 4.42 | 4.48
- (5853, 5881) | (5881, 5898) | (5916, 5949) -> 3.1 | 4.43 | 3.62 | 4.39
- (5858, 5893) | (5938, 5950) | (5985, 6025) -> -0.4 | 4.16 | 4.46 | 4.47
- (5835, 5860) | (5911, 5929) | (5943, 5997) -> 1.0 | 4.58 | 4.31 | 4.54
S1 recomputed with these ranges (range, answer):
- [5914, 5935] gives 4.34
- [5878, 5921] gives 3.89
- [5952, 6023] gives 4.51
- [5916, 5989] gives 4.48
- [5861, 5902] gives 4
